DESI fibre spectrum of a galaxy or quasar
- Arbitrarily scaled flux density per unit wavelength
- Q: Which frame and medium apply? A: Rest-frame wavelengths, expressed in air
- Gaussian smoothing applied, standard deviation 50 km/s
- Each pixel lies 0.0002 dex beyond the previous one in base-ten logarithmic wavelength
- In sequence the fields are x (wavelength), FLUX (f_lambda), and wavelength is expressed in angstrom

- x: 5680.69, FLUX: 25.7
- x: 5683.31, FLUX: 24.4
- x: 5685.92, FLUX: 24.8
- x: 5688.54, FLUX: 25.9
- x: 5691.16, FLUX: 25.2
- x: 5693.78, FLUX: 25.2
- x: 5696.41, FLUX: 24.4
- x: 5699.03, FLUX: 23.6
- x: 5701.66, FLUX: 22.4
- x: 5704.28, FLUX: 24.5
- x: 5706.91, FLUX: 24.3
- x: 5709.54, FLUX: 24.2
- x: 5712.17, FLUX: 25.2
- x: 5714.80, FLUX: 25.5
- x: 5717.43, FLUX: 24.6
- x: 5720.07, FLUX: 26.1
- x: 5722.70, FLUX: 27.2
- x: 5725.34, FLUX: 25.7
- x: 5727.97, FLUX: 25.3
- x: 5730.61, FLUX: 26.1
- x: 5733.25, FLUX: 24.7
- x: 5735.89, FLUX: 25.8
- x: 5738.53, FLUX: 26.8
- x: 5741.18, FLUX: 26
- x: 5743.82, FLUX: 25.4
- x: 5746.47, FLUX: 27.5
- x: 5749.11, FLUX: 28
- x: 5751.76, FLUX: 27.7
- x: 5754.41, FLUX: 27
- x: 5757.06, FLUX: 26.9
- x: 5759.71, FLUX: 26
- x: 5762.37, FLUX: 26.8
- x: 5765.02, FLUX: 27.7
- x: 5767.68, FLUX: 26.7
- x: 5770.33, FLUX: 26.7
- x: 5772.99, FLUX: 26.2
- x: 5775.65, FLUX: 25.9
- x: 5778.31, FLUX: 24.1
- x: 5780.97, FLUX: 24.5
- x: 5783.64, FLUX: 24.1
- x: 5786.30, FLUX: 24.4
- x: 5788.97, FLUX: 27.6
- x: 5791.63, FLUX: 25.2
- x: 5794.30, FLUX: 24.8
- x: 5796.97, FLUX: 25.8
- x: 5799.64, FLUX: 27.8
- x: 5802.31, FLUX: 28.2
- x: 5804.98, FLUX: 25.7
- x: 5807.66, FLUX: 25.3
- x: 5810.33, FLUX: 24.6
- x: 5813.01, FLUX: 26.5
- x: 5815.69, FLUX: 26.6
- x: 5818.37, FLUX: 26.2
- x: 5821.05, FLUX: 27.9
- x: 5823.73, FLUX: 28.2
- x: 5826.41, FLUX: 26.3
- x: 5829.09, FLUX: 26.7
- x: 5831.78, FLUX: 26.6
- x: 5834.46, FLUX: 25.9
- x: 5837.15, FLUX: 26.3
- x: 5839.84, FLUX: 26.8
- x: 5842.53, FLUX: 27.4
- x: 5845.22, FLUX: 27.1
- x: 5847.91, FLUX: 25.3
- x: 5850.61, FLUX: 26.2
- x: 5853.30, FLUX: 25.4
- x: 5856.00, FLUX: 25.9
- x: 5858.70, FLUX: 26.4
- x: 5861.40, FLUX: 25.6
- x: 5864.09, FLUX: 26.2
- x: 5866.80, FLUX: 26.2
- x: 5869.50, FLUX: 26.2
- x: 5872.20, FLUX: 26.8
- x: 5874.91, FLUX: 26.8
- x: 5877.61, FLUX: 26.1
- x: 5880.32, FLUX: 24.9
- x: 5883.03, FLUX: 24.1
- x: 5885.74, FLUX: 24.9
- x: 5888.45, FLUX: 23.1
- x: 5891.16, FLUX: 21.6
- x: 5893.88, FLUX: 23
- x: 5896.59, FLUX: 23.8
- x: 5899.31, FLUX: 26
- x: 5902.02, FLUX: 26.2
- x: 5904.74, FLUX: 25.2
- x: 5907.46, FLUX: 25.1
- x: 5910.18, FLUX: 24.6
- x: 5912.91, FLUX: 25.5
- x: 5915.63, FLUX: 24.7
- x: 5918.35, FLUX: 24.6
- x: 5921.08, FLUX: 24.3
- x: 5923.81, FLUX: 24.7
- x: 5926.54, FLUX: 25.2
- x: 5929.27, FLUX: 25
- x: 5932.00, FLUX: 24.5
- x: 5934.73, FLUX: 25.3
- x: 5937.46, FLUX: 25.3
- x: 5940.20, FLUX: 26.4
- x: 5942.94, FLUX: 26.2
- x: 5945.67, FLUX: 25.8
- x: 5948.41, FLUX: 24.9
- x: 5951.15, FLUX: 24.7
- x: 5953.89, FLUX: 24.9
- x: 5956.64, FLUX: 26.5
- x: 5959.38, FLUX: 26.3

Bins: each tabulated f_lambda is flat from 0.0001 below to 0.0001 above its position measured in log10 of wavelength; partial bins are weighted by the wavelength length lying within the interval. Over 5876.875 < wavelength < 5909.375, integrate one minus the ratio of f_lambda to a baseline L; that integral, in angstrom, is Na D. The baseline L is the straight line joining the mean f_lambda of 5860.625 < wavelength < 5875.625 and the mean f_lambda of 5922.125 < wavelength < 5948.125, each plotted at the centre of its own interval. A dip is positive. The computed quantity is 1.8 angstrom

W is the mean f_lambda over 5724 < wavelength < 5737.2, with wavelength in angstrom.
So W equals 25.5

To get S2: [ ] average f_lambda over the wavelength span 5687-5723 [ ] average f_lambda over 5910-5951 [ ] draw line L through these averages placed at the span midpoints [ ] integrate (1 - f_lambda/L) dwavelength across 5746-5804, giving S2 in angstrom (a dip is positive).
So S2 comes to -3.3 angstrom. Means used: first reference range 24.8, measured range 26.3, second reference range 25.1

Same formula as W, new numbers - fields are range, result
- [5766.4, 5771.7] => 26.7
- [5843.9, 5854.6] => 26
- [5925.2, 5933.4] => 24.9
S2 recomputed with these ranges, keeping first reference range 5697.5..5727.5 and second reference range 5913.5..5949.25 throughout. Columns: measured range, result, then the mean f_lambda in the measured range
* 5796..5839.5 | -2.69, 26.6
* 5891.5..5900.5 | 0.42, 23.9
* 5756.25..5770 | -1.04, 26.8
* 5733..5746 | -0.54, 25.9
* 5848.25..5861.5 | -0.44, 25.9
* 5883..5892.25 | 0.63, 23.4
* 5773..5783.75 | 0.02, 24.9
